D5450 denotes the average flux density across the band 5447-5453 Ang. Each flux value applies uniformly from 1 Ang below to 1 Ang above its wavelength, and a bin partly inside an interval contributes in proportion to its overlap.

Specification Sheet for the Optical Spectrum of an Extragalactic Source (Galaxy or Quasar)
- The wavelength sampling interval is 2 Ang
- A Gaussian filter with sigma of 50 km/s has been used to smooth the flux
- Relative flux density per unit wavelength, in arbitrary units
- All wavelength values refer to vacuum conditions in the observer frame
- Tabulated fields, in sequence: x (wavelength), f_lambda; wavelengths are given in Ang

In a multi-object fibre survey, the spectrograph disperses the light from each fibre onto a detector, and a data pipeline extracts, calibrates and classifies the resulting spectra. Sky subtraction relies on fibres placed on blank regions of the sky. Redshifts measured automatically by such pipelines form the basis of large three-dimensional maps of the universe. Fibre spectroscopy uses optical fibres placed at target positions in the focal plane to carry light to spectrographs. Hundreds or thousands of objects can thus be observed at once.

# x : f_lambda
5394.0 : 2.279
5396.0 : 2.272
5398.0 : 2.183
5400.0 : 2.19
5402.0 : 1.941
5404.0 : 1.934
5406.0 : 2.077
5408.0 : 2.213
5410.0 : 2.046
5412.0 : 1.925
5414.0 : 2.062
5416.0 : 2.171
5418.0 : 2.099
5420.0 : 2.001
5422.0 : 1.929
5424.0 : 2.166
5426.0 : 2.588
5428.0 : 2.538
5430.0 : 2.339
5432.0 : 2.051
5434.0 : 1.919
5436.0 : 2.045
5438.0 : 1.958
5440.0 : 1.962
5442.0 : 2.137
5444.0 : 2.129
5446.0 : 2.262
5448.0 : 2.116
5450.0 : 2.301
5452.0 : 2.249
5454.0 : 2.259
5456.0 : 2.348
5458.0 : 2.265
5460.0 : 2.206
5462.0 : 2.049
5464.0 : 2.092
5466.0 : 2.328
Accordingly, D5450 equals 2.22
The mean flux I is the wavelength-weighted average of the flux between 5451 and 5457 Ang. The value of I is 2.29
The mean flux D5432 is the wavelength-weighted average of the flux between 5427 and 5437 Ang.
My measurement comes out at 2.18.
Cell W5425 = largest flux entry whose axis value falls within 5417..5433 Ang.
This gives 2.588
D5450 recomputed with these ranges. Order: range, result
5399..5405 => 2.02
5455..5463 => 2.22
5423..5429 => 2.43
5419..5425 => 2.03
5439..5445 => 2.08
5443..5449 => 2.17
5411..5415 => 1.99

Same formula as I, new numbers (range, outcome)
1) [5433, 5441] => 1.97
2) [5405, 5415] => 2.06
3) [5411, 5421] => 2.05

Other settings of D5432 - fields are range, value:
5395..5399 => 2.23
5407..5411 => 2.13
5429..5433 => 2.2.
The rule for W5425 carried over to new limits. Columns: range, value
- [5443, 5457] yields 2.348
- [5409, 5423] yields 2.171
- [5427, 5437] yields 2.538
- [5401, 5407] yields 2.077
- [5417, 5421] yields 2.099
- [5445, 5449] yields 2.262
